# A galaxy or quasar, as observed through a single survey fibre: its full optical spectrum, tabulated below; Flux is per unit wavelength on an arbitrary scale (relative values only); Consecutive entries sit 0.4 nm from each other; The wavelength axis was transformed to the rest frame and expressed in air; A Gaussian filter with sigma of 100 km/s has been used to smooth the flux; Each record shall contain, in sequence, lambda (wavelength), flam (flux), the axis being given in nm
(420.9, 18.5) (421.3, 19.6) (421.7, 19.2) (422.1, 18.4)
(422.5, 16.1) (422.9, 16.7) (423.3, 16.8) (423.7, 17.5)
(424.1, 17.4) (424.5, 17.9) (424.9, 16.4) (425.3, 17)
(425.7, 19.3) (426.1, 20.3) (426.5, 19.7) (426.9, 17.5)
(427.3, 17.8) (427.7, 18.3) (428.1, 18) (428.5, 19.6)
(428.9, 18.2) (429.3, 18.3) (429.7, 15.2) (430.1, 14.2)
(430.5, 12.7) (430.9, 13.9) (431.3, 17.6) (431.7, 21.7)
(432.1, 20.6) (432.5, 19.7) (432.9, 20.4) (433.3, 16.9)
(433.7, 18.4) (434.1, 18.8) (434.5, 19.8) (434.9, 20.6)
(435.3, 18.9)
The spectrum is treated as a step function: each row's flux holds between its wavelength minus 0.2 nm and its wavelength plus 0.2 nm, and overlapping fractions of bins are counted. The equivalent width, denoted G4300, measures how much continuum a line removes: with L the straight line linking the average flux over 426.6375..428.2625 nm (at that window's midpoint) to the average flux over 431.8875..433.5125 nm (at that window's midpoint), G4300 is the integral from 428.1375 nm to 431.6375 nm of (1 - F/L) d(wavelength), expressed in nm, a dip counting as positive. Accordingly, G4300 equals 0.40 nm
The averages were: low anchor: 18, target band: 16.5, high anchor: 19.4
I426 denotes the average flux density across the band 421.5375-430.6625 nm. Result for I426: 17.5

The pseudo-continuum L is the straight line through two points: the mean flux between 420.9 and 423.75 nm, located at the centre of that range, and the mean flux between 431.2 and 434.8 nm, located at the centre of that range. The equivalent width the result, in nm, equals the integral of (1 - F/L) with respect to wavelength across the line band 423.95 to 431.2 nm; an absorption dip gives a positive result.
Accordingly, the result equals 0.49 nm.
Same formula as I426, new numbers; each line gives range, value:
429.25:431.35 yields 14.9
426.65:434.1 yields 17.8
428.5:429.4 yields 18.5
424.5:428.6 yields 18.3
